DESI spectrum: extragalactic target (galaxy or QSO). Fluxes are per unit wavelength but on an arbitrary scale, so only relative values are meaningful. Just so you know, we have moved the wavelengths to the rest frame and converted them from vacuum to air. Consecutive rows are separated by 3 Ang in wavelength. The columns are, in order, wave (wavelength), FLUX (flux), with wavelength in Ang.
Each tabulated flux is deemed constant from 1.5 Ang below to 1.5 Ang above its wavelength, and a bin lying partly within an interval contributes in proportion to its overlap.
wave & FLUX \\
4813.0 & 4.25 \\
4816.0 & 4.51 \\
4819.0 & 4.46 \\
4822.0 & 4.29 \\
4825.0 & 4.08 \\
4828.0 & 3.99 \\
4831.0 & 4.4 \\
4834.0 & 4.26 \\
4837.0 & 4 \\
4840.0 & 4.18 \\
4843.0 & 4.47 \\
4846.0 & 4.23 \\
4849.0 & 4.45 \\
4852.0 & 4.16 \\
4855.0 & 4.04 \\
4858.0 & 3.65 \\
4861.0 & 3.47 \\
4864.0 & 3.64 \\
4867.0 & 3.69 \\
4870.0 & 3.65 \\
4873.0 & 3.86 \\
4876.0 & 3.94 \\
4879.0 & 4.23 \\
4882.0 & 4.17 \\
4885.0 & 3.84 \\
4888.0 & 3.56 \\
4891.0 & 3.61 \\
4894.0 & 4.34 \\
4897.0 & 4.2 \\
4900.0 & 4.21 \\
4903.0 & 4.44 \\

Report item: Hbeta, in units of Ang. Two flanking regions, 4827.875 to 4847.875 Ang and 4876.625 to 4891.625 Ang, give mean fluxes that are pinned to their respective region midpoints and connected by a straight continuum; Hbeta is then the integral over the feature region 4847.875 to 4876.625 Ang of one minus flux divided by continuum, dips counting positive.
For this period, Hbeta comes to 1.5 Ang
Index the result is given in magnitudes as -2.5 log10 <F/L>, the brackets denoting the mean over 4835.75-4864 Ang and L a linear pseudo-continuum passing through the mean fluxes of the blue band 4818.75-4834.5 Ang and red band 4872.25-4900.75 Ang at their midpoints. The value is 0.02 mag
